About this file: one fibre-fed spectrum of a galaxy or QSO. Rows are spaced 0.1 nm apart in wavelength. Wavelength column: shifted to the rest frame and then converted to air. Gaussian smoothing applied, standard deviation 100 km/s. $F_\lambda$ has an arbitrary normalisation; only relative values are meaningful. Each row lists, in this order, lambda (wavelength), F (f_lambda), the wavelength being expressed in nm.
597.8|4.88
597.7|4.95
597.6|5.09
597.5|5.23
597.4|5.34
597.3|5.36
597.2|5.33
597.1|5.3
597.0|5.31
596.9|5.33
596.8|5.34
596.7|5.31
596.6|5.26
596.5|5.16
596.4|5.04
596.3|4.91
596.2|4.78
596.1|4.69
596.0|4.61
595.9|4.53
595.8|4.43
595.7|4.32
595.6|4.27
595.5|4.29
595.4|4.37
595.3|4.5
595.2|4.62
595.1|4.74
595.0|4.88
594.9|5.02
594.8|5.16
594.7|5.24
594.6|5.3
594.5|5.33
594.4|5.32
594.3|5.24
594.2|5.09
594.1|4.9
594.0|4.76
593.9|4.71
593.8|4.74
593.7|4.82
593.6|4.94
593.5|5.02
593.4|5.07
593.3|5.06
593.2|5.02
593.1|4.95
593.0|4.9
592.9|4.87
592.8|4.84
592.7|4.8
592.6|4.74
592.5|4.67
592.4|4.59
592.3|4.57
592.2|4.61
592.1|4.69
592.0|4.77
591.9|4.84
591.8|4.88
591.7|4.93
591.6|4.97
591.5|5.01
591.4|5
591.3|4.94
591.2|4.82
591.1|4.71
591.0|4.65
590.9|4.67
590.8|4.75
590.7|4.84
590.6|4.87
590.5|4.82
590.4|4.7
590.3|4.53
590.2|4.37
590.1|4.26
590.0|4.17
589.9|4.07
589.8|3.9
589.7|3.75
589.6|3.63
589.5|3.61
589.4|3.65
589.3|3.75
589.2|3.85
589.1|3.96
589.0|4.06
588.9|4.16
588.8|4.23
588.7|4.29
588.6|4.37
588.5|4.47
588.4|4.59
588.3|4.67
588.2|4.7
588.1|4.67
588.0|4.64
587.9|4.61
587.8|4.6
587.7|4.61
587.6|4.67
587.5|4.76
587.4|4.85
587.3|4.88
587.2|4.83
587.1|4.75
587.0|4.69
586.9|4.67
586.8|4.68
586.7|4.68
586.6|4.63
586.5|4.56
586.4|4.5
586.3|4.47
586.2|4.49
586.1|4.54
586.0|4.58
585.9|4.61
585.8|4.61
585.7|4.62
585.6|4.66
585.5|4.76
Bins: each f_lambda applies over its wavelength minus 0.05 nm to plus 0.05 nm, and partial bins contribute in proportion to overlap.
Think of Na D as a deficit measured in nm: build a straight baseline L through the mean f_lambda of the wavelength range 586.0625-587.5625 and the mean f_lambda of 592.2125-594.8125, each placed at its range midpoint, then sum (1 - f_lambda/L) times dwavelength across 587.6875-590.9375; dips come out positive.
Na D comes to 0.30 nm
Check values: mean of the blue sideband 4.67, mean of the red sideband 4.94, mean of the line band 4.32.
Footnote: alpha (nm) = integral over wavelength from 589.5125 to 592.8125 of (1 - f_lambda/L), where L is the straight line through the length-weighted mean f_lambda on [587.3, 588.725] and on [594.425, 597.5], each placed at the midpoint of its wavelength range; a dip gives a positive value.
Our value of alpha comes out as 0.10 nm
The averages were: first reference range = 4.62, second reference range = 4.94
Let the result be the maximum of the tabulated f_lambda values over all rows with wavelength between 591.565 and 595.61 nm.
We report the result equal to 5.33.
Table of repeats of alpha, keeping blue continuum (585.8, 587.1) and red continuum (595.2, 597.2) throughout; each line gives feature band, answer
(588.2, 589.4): 0.11 nm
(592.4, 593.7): -0.04 nm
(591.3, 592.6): -0.02 nm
